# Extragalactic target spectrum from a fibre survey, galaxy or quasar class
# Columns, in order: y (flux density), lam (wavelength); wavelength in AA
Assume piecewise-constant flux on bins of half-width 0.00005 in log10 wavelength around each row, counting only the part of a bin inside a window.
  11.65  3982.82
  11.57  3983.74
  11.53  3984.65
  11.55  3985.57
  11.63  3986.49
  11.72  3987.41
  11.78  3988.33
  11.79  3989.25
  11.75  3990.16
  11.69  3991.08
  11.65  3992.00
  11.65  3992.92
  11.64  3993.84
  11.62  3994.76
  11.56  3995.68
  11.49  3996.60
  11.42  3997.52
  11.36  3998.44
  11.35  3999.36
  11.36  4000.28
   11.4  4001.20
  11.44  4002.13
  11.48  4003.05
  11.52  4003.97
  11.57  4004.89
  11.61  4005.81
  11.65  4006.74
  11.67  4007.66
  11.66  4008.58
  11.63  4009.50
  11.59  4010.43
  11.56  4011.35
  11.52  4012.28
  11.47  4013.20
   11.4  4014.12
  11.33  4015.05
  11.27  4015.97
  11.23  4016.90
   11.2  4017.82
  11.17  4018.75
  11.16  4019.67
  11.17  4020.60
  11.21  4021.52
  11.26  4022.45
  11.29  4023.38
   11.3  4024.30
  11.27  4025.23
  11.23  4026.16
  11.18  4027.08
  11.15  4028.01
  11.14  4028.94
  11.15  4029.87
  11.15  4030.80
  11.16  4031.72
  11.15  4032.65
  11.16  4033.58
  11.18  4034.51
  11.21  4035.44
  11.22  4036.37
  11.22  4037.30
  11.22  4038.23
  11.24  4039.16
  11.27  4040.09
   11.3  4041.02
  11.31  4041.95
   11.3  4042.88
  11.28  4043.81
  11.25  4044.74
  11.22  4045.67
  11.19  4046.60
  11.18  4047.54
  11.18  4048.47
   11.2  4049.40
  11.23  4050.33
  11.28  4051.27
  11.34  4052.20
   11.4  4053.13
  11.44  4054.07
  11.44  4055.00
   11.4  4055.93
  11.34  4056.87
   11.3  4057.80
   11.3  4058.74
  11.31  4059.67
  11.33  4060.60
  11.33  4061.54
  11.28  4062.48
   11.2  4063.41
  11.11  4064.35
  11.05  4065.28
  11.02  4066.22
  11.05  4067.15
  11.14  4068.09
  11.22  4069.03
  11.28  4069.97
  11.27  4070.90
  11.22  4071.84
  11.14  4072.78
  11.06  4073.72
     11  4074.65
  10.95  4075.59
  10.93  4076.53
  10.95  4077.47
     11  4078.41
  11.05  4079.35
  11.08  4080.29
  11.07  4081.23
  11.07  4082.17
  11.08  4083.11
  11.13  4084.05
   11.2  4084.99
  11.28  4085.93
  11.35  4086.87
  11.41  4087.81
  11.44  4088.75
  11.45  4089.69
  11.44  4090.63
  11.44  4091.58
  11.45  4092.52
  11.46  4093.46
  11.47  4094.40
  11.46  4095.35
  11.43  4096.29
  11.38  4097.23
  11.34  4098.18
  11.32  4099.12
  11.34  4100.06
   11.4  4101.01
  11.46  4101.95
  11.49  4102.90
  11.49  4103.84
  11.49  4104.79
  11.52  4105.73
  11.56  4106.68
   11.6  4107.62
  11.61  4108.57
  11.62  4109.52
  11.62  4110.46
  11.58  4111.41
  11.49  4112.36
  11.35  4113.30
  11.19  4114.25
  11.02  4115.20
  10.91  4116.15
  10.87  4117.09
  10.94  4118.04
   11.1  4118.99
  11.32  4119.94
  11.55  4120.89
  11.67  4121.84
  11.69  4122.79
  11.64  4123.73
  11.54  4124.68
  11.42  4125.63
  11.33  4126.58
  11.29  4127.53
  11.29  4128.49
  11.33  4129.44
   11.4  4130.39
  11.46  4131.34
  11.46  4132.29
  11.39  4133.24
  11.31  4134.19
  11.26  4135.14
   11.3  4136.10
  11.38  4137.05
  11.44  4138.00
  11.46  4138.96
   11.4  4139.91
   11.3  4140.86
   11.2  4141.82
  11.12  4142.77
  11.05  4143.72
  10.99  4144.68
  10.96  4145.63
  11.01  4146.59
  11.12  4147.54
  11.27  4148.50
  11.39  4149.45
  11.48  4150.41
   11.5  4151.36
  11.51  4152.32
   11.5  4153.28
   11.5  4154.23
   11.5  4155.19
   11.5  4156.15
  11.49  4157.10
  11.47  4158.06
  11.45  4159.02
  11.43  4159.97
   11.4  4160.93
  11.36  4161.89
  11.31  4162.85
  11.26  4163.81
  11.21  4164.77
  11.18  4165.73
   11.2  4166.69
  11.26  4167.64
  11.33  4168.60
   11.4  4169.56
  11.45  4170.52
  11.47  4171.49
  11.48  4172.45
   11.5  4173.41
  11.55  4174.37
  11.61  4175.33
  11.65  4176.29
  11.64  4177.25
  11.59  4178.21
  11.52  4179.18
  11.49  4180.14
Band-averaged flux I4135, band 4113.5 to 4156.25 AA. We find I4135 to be 11.3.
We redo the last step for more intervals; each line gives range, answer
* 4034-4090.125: 11.2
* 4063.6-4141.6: 11.3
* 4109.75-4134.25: 11.4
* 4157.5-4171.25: 11.3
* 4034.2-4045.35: 11.3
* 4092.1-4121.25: 11.4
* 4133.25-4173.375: 11.3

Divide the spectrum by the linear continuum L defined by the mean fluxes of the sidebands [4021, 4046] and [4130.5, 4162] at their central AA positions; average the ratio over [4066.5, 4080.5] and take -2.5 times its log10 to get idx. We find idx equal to 0.02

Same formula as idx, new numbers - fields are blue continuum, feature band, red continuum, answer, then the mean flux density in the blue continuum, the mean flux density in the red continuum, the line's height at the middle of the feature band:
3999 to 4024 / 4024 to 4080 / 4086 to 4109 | 0.02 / 11.4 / 11.4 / 11.4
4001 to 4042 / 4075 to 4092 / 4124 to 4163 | 0.02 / 11.3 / 11.3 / 11.3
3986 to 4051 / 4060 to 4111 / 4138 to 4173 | 0.01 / 11.4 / 11.3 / 11.4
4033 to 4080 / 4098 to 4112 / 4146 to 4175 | -0.02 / 11.2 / 11.4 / 11.3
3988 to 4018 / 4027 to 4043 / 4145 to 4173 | 0.03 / 11.5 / 11.4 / 11.5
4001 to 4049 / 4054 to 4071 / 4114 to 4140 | 0.01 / 11.3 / 11.3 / 11.3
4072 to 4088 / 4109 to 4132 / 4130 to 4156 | -0.01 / 11.1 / 11.3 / 11.2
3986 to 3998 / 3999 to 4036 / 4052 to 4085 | 0.01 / 11.6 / 11.2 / 11.5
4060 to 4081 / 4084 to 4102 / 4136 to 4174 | -0.02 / 11.1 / 11.3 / 11.2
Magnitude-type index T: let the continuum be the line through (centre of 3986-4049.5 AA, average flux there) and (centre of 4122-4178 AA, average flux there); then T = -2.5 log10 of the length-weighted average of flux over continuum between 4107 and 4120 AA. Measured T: 0.01 mag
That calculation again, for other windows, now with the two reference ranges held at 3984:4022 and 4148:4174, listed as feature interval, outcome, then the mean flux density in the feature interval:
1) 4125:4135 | 0.005 mag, 11.4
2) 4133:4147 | 0.017 mag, 11.2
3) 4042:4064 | 0.017 mag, 11.3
